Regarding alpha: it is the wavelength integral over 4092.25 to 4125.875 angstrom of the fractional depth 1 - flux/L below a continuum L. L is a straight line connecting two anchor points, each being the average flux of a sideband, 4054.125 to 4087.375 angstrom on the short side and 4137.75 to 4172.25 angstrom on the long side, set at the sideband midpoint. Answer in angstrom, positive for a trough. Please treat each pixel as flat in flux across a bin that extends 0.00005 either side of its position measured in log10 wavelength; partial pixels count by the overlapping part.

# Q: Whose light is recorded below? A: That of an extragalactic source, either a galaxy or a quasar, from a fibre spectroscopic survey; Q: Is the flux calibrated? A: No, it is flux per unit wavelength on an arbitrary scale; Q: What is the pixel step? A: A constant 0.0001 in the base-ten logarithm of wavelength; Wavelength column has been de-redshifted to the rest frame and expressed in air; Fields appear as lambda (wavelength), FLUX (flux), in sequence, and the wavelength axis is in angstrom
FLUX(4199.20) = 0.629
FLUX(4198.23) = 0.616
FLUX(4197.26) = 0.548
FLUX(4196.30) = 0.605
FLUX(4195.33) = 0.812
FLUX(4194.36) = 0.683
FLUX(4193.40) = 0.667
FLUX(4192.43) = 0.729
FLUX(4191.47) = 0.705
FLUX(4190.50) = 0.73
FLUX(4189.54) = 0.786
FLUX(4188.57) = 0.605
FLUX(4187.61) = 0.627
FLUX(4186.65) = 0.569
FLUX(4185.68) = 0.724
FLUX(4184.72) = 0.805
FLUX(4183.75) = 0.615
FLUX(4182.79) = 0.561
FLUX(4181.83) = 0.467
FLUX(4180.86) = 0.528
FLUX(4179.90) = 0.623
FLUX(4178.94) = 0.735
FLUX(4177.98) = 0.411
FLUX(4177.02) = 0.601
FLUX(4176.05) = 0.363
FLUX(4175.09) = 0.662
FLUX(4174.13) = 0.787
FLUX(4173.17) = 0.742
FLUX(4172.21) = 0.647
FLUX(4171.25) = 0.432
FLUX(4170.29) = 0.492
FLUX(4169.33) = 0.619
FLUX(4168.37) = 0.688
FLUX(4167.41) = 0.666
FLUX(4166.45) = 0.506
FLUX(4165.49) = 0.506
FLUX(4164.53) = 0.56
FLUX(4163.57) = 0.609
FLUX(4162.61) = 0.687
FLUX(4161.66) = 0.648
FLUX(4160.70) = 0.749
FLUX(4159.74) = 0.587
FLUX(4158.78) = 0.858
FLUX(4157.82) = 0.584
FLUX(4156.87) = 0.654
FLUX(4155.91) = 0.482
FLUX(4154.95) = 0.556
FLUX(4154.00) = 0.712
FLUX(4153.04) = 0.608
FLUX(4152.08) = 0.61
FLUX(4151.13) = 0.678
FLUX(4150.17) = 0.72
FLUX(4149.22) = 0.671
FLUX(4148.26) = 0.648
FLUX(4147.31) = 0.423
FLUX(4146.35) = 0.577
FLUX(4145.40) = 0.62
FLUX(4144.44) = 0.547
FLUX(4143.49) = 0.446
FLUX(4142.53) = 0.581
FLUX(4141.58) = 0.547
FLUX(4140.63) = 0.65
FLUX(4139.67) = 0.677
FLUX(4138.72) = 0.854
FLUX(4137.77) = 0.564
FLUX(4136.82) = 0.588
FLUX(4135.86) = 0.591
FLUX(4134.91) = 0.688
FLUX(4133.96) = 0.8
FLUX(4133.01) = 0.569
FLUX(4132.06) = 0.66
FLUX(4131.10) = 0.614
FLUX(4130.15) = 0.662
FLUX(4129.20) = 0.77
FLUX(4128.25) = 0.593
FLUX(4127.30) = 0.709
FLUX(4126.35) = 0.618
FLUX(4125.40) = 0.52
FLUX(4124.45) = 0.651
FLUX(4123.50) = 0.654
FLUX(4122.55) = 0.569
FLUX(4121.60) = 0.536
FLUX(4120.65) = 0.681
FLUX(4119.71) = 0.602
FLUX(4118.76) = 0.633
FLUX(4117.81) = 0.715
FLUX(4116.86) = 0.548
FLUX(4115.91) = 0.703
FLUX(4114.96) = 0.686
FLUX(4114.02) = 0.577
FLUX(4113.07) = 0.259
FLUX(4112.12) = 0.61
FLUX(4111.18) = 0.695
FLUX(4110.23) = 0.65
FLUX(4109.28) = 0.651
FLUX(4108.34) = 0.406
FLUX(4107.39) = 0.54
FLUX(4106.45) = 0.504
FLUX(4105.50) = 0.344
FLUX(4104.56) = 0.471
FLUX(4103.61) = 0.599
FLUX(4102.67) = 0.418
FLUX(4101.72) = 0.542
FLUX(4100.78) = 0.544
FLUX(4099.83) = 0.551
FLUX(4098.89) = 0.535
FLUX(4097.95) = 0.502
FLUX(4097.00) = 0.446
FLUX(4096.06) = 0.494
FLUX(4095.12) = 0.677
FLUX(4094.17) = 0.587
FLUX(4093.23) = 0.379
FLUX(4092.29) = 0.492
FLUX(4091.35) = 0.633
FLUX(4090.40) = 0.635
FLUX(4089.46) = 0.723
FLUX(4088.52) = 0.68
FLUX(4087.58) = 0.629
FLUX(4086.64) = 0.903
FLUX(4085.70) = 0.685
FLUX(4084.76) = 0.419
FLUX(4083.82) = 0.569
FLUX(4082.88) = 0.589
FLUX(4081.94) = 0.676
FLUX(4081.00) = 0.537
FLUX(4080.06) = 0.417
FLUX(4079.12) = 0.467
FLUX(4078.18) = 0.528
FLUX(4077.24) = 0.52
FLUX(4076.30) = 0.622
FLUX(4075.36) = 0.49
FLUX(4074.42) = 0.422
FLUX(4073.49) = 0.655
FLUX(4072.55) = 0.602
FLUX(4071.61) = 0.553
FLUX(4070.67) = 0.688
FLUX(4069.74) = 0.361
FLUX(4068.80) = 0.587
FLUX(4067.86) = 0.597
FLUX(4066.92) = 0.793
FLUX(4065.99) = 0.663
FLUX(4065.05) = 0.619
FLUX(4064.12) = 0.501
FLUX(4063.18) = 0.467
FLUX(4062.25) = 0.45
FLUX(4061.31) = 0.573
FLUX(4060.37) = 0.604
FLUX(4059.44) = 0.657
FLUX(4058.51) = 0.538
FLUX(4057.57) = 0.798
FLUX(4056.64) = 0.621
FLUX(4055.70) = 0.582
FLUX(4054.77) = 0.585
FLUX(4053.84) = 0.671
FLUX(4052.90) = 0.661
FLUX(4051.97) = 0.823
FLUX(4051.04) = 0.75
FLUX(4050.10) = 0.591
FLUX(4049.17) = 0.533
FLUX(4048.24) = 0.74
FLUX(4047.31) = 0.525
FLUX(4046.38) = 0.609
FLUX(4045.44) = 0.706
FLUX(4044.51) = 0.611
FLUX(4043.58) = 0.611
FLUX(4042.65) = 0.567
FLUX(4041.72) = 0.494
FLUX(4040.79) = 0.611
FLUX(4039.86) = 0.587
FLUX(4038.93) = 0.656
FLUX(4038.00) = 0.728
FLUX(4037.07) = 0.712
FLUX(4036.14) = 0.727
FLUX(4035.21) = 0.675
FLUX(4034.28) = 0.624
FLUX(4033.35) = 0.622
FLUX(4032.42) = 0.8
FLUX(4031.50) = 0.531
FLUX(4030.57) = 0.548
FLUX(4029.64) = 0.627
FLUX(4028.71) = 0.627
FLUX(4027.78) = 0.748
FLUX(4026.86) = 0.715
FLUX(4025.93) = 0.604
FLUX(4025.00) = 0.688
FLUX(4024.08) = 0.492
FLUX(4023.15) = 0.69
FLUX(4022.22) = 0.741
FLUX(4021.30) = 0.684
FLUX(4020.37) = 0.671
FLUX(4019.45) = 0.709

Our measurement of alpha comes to 2.29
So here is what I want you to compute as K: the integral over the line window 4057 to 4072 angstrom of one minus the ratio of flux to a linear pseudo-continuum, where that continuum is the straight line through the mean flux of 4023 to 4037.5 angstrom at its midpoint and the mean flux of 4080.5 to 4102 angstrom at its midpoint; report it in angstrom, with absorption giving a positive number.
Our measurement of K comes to 0.55 angstrom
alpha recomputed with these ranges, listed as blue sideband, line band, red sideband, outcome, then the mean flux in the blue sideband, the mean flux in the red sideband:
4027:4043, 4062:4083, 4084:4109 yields 1.1 angstrom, 0.642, 0.553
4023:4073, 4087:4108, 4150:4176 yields 2.8 angstrom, 0.624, 0.626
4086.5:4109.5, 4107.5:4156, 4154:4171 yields -2.7 angstrom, 0.549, 0.615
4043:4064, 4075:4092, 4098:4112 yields -0.8 angstrom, 0.621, 0.534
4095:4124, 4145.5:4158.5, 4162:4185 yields -0.7 angstrom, 0.558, 0.595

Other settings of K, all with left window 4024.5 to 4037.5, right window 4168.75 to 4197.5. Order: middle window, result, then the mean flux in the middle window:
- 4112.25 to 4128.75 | 1.0 angstrom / 0.604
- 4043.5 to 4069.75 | 1.4 angstrom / 0.619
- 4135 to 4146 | 0.5 angstrom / 0.608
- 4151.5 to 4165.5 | 0.1 angstrom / 0.632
